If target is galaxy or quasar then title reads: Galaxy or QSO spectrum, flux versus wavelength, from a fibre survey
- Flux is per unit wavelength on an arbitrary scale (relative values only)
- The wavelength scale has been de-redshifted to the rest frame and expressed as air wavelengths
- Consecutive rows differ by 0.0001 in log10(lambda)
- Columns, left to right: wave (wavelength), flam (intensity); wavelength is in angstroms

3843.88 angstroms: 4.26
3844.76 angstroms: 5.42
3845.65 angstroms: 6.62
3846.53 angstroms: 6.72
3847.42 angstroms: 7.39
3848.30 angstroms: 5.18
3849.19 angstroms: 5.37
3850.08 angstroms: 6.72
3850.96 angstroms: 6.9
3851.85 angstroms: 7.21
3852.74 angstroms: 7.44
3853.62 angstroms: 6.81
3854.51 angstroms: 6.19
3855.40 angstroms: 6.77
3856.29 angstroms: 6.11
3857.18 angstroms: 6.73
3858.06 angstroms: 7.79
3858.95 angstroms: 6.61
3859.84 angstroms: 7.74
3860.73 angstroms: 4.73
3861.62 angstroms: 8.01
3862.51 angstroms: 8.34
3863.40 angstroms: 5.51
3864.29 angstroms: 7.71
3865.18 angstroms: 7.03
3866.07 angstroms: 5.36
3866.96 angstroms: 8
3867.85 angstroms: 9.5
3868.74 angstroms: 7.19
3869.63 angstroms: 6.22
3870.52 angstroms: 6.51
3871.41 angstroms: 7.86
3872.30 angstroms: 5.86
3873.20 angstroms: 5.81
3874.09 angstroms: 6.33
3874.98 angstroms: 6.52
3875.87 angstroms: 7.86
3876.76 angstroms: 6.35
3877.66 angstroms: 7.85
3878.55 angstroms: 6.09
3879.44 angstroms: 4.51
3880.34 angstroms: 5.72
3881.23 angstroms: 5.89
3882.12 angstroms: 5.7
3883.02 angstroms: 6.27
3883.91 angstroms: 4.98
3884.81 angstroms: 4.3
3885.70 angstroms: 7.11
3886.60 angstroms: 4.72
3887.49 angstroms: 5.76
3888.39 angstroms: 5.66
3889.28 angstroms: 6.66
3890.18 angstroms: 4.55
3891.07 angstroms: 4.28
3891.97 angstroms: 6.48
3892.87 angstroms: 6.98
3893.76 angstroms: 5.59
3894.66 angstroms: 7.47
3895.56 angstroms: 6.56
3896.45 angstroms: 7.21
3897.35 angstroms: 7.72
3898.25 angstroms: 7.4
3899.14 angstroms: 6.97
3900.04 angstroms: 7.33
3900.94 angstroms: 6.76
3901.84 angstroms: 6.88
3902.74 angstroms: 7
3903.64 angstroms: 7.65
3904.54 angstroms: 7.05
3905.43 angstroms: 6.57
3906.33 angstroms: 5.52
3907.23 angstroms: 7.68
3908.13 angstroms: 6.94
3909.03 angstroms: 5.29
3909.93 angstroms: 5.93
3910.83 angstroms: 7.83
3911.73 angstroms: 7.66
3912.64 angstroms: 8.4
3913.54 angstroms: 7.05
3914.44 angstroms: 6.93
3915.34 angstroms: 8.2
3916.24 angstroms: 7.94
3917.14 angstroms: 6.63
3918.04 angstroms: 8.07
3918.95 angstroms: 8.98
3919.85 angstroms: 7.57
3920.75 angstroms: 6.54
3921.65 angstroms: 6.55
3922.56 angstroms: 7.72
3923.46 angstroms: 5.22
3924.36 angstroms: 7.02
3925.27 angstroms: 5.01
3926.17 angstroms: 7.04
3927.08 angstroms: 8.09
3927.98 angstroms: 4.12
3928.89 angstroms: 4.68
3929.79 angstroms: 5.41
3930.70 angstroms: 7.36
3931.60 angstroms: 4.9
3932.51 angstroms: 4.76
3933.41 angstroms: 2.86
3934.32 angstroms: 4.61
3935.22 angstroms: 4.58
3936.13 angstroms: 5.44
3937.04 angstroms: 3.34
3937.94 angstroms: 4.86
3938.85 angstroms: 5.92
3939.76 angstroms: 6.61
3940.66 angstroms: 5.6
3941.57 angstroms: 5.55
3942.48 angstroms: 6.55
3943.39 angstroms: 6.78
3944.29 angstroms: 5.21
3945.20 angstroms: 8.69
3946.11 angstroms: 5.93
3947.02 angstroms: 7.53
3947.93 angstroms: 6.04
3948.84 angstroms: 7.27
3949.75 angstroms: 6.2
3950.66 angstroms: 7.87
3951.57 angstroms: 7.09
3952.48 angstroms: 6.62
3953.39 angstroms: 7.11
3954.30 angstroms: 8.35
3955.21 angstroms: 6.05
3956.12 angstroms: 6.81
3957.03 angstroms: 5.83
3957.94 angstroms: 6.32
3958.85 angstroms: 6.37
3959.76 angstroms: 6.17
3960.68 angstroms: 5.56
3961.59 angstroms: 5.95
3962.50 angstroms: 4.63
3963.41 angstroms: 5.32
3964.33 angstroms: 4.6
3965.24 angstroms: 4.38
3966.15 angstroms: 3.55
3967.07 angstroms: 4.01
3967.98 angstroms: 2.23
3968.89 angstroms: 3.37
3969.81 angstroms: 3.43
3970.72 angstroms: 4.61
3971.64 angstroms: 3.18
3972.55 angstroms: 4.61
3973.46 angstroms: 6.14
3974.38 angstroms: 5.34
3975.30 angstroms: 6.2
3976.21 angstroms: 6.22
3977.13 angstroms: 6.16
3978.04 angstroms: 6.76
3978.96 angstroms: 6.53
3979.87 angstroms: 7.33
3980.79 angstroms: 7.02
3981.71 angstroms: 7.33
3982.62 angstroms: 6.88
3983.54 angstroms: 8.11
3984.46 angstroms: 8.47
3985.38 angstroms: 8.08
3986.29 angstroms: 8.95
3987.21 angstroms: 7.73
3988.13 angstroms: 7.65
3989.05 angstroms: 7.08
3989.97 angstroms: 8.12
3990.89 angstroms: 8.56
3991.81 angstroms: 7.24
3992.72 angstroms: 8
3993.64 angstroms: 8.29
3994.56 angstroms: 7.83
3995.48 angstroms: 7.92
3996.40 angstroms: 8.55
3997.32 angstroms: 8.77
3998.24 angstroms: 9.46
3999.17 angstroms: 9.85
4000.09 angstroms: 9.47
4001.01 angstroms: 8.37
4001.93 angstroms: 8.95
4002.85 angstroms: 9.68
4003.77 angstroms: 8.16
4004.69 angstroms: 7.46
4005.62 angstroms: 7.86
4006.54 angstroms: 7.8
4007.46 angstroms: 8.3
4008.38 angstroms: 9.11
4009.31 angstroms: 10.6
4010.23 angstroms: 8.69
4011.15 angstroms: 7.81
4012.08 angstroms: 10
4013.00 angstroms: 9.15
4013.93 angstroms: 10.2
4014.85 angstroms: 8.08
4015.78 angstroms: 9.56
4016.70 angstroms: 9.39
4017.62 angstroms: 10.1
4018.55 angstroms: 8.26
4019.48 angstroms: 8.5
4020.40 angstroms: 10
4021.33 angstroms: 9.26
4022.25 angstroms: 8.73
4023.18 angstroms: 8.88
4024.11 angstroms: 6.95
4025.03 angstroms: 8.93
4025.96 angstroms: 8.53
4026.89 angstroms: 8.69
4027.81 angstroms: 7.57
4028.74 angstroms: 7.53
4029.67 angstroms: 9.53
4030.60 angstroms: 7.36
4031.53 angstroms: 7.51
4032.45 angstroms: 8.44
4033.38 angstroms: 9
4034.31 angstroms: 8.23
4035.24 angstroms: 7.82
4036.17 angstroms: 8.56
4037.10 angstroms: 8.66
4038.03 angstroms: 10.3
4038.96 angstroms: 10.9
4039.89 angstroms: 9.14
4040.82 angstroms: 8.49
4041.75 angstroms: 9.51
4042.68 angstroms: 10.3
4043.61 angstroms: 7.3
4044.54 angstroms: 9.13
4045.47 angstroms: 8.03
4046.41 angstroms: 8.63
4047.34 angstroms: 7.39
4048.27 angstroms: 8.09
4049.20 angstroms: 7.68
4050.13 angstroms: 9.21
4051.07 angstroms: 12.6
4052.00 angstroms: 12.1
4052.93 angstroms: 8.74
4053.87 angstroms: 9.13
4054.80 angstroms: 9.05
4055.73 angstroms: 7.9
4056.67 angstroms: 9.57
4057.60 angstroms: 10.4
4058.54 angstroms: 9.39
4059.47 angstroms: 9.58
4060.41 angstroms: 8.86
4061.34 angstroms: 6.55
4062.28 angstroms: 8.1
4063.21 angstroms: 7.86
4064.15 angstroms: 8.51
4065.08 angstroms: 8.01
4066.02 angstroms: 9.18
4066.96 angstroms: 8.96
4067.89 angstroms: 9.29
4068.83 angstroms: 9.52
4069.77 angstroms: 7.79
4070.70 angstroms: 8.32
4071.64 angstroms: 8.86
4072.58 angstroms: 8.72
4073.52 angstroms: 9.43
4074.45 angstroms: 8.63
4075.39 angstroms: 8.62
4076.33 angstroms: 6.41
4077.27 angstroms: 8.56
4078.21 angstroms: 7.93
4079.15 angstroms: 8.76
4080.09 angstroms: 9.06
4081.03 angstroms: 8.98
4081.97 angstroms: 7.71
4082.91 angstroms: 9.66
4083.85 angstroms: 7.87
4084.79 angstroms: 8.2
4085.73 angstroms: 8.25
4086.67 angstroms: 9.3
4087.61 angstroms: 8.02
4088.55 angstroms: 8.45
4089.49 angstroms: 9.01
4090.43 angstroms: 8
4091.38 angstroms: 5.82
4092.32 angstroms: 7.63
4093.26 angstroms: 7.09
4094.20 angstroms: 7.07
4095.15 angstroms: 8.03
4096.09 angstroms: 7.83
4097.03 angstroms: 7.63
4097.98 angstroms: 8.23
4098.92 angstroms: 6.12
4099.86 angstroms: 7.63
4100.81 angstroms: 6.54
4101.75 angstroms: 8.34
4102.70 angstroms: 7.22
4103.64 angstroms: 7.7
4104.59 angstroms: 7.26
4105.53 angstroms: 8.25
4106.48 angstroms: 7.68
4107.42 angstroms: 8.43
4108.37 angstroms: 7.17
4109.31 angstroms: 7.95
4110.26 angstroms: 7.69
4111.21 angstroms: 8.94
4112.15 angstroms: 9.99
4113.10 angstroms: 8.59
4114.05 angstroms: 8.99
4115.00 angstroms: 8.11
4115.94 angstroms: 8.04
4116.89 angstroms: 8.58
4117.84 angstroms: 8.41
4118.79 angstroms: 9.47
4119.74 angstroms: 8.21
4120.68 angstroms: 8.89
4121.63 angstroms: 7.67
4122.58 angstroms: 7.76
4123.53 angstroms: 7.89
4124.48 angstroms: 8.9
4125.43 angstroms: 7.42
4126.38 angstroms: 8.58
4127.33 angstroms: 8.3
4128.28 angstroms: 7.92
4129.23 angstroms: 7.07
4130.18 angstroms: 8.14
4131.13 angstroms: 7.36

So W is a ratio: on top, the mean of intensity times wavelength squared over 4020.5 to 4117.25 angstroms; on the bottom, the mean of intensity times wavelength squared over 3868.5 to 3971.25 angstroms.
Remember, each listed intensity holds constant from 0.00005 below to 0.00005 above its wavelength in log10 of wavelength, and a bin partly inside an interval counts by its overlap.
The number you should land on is 1.5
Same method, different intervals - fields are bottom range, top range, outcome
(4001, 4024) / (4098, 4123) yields 0.95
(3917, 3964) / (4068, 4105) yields 1.41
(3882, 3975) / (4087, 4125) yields 1.43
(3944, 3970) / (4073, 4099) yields 1.48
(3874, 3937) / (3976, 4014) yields 1.35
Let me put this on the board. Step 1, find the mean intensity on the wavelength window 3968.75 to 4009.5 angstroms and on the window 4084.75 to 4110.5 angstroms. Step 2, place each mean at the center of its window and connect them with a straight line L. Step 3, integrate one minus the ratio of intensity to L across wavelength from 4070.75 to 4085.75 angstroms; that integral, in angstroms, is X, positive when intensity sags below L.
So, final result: -1.6 angstroms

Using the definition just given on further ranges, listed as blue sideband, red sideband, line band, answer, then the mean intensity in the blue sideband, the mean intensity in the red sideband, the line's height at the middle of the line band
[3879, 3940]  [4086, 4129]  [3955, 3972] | 4.8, 6.28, 8.01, 6.75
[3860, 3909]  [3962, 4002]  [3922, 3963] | 3.6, 6.52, 6.69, 6.63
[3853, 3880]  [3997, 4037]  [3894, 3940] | 5.7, 6.8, 8.72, 7.44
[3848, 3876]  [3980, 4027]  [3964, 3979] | 6.3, 6.81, 8.53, 8.14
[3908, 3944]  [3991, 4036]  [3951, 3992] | 7.3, 6.25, 8.63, 7.49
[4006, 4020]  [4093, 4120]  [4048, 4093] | -1.5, 9.04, 7.98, 8.39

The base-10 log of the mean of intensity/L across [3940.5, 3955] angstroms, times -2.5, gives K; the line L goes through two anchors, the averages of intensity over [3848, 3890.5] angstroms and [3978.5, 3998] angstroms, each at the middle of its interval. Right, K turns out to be 0.09 mag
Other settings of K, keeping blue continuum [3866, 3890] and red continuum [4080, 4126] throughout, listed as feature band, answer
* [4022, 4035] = -0.107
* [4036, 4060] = -0.205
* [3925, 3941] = 0.263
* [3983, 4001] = -0.156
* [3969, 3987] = 0.122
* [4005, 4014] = -0.205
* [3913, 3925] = -0.095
